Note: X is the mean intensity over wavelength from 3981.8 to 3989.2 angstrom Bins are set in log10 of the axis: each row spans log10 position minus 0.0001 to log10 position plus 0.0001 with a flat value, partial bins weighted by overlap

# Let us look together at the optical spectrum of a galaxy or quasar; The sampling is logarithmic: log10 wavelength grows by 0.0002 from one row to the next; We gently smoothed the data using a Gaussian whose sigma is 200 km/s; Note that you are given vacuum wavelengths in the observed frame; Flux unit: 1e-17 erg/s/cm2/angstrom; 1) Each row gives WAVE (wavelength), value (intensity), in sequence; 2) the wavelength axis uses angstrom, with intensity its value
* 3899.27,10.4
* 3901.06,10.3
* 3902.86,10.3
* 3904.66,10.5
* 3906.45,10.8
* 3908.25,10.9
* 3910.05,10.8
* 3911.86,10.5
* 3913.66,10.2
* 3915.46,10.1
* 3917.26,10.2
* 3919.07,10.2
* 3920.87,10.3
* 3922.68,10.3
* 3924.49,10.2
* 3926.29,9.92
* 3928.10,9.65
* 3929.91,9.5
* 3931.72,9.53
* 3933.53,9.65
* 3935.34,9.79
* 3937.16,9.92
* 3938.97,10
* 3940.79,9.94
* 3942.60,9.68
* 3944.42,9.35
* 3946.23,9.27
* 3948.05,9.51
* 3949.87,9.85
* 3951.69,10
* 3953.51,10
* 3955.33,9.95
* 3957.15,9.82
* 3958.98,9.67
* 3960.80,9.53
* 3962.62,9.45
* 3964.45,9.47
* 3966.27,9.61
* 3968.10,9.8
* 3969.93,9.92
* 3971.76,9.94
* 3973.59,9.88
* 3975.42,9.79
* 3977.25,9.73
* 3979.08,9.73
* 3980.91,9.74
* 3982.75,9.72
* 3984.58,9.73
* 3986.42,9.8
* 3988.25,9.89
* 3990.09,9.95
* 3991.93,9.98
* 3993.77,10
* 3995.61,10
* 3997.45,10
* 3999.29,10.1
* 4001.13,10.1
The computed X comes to 9.78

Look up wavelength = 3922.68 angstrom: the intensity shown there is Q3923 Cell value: 10.3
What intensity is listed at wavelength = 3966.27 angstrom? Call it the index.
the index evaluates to 9.61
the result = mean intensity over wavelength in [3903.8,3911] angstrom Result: 10.7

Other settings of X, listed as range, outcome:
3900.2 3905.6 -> 10.4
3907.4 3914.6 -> 10.6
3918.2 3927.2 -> 10.2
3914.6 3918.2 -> 10.1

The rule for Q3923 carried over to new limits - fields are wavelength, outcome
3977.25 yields 9.73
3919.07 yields 10.2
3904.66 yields 10.5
